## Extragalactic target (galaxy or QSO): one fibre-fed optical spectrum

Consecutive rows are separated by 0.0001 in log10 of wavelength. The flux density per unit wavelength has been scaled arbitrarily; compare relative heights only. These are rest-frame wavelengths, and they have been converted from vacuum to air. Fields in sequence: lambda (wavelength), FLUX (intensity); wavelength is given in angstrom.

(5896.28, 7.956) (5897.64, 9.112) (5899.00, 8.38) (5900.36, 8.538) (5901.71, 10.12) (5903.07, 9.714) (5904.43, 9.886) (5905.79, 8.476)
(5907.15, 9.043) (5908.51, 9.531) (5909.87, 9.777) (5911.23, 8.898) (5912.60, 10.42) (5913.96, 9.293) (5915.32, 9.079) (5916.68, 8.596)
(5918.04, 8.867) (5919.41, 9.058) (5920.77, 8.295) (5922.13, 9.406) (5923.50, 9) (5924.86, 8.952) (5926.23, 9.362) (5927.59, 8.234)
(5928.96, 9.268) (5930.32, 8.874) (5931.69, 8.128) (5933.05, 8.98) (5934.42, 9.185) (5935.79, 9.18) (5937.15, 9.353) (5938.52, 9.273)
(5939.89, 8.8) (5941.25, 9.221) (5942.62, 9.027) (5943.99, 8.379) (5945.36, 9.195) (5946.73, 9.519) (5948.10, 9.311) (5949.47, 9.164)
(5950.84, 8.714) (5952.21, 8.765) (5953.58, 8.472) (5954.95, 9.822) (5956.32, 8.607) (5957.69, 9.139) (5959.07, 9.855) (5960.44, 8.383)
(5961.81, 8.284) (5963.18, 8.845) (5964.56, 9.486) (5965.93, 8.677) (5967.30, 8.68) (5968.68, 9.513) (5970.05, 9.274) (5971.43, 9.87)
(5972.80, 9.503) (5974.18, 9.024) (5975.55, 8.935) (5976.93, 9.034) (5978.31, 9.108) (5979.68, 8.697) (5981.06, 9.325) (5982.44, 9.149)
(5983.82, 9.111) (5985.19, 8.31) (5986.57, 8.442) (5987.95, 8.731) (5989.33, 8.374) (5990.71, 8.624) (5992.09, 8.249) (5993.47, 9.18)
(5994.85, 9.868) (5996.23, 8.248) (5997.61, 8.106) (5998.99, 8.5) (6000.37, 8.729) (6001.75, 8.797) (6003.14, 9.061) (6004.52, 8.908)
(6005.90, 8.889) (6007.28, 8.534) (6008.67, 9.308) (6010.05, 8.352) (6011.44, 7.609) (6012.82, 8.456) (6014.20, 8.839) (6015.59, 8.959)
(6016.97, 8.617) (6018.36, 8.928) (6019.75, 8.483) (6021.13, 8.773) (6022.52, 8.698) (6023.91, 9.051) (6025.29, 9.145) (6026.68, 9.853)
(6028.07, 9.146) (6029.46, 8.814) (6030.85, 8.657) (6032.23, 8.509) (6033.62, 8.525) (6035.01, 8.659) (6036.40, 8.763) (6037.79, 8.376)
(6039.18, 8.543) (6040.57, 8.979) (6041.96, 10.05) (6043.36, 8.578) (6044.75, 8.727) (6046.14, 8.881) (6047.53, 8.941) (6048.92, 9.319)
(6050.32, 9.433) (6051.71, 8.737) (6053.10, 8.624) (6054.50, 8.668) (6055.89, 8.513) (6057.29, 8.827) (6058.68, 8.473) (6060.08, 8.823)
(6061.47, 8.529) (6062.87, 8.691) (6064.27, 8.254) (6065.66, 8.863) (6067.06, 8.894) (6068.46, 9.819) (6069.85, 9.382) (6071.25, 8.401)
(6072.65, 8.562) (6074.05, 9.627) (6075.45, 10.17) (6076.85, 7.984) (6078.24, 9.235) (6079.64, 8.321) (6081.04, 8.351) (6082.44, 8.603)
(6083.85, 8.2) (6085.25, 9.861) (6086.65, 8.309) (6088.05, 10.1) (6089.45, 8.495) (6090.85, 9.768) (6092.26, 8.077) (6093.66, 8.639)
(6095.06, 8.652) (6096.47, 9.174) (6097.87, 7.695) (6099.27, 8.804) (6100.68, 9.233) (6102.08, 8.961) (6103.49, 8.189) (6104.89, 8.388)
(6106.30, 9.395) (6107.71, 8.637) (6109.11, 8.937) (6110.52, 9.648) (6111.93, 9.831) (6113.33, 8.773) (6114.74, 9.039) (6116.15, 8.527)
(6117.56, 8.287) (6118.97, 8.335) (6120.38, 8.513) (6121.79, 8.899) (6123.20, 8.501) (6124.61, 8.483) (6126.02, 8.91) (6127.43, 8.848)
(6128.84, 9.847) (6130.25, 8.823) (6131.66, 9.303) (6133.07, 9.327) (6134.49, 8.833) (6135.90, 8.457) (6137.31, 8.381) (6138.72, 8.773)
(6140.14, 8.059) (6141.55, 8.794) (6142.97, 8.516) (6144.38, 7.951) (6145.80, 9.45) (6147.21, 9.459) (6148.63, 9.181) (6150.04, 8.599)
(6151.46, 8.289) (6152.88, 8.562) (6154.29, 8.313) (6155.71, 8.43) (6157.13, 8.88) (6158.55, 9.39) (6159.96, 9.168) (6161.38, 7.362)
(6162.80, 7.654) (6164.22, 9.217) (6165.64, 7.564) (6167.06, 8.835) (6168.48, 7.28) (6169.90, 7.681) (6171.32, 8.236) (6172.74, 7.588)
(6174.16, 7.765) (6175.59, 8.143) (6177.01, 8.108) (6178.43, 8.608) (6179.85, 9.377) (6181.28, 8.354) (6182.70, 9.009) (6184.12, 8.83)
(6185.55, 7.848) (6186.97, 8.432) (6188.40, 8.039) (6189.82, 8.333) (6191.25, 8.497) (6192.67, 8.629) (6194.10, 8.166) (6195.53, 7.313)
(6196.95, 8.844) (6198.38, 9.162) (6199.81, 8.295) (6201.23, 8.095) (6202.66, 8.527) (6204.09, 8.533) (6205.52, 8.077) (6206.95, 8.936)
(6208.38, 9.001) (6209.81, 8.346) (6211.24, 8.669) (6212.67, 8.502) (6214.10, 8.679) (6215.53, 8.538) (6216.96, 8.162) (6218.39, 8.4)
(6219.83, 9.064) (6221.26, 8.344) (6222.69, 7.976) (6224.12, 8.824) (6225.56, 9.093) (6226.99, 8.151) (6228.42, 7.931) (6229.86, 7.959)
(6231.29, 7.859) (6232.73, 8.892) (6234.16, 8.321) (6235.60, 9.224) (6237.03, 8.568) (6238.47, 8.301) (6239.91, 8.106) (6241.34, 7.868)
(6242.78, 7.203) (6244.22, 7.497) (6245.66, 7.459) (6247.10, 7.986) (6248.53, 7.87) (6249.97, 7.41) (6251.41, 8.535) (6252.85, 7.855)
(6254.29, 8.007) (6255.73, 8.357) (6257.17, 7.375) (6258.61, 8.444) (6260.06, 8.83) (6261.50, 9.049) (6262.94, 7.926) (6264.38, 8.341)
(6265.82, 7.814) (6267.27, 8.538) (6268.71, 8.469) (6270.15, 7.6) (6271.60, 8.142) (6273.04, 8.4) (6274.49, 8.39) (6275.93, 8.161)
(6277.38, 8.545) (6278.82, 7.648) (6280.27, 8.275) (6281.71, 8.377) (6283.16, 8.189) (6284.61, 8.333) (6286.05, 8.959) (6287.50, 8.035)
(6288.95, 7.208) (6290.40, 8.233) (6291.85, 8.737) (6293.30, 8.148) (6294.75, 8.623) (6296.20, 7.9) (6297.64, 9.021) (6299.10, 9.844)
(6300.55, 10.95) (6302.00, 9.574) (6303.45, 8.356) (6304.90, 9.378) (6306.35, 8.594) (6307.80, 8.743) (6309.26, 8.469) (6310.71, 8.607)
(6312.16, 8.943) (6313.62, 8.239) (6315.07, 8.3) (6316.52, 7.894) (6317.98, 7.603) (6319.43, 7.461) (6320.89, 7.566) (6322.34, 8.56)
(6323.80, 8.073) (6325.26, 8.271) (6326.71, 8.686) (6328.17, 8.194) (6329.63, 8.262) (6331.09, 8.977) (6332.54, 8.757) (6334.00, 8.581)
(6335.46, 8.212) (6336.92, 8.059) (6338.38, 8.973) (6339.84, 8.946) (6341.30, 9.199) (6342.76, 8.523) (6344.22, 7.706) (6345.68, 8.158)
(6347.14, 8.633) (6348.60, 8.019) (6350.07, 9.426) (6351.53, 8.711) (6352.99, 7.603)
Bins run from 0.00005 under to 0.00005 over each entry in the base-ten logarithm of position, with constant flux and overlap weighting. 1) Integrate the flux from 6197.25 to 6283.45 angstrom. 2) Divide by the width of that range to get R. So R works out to 8.29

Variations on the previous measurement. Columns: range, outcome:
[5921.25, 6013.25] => 8.92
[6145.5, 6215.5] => 8.45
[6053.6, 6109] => 8.81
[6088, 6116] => 8.89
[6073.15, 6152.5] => 8.83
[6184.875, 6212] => 8.41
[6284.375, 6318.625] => 8.62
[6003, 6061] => 8.81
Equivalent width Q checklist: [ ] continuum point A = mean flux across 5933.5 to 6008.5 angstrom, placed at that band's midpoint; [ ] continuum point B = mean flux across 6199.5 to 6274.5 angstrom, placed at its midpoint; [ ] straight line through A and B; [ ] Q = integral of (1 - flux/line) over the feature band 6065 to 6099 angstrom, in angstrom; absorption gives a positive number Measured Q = -0.8 angstrom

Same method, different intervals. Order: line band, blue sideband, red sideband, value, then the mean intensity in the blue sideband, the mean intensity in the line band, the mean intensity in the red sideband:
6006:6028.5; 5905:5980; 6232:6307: 0.24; 9.05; 8.79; 8.34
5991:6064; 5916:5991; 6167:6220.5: 0.07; 8.97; 8.78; 8.39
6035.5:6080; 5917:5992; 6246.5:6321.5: -0.52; 8.97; 8.88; 8.35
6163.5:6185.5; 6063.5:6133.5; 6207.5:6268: 0.65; 8.88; 8.29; 8.27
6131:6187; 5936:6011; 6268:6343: 1.12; 8.94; 8.5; 8.46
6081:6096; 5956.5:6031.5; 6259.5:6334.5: -0.20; 8.87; 8.84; 8.44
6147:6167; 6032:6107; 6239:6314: 0.14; 8.83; 8.56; 8.34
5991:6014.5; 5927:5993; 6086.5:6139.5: 0.65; 8.96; 8.68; 8.84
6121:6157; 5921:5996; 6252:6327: -0.42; 8.99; 8.76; 8.38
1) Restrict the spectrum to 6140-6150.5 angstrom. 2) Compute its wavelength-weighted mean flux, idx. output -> 8.8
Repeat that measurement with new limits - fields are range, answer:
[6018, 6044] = 8.87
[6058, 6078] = 8.9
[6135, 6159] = 8.67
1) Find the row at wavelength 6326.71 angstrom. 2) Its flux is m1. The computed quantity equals 8.686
